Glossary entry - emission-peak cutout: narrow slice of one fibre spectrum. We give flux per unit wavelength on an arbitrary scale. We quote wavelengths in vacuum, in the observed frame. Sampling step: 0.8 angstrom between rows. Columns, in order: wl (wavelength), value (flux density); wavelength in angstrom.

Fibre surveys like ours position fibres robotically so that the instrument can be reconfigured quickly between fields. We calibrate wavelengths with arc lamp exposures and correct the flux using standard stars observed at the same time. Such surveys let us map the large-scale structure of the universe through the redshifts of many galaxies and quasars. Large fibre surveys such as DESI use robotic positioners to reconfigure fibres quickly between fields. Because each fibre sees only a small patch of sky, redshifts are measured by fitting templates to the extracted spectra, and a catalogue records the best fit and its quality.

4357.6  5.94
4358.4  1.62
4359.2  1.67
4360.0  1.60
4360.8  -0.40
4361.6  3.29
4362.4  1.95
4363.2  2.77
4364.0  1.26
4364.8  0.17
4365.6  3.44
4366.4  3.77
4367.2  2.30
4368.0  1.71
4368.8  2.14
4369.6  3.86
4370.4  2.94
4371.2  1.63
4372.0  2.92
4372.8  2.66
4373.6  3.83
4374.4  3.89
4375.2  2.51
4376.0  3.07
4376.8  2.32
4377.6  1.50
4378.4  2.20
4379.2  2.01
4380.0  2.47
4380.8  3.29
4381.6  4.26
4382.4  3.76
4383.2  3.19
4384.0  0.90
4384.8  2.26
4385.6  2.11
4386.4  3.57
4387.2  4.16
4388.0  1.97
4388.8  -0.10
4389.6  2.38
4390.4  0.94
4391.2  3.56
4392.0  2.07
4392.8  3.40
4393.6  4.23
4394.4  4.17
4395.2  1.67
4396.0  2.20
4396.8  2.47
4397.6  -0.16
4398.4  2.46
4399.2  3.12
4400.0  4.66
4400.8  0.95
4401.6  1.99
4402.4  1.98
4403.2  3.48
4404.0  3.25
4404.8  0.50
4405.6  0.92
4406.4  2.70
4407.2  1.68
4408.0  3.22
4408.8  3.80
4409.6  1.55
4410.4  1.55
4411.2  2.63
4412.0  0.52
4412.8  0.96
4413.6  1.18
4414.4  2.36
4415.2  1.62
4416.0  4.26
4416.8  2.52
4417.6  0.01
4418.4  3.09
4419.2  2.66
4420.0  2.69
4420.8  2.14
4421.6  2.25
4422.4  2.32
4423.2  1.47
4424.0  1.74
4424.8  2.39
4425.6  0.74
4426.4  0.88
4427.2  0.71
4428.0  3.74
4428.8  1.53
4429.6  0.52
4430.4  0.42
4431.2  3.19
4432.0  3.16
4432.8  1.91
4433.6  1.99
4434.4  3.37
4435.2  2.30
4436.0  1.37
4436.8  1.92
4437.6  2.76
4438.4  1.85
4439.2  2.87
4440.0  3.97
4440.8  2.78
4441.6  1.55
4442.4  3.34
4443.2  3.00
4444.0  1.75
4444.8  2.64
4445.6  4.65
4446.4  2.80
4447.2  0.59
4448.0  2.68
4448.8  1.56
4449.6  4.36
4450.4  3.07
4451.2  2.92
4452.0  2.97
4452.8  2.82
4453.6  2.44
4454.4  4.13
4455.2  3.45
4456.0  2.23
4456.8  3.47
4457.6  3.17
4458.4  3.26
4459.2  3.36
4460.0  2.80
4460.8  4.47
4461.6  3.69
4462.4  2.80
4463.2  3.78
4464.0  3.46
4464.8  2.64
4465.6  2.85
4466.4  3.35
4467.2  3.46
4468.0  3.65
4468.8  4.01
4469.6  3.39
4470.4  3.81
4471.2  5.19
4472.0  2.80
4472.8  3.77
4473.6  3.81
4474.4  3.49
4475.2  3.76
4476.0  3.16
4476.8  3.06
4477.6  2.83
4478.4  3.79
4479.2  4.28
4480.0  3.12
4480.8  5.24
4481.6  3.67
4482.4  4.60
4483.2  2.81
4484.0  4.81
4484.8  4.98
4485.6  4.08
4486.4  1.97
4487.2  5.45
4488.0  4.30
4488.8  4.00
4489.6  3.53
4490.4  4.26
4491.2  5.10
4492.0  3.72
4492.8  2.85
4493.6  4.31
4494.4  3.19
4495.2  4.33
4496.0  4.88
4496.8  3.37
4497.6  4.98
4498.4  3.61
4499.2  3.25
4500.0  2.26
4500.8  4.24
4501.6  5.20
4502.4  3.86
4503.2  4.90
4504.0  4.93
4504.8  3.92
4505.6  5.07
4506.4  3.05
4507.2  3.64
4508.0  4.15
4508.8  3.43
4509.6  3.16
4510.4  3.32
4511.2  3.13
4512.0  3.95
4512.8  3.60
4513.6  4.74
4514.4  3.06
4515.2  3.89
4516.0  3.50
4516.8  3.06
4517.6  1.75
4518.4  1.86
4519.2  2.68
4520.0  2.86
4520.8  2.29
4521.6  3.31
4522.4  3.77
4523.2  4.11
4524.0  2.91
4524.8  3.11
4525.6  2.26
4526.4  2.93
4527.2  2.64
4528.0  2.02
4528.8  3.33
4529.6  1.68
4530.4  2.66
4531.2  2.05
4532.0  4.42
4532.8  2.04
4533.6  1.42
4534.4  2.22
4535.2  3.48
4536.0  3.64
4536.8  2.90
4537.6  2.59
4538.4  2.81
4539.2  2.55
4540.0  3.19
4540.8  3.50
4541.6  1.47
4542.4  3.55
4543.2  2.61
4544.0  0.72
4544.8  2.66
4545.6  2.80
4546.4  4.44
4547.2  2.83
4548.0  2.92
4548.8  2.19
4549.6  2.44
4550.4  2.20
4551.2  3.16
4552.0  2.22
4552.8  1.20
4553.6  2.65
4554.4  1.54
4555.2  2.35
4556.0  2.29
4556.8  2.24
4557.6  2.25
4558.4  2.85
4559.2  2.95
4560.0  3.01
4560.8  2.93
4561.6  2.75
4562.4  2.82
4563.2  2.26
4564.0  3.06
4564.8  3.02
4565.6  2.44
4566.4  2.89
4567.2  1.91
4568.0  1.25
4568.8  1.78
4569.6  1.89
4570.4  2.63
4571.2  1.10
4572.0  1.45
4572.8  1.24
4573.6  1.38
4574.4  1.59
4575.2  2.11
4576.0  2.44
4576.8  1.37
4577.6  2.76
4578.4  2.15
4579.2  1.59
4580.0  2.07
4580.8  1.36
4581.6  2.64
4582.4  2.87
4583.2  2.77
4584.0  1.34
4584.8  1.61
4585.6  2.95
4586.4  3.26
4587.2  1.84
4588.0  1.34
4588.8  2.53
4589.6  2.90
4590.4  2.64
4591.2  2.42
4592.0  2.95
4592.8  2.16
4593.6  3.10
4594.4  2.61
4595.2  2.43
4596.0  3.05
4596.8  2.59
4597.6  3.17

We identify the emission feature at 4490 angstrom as C IV 1549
